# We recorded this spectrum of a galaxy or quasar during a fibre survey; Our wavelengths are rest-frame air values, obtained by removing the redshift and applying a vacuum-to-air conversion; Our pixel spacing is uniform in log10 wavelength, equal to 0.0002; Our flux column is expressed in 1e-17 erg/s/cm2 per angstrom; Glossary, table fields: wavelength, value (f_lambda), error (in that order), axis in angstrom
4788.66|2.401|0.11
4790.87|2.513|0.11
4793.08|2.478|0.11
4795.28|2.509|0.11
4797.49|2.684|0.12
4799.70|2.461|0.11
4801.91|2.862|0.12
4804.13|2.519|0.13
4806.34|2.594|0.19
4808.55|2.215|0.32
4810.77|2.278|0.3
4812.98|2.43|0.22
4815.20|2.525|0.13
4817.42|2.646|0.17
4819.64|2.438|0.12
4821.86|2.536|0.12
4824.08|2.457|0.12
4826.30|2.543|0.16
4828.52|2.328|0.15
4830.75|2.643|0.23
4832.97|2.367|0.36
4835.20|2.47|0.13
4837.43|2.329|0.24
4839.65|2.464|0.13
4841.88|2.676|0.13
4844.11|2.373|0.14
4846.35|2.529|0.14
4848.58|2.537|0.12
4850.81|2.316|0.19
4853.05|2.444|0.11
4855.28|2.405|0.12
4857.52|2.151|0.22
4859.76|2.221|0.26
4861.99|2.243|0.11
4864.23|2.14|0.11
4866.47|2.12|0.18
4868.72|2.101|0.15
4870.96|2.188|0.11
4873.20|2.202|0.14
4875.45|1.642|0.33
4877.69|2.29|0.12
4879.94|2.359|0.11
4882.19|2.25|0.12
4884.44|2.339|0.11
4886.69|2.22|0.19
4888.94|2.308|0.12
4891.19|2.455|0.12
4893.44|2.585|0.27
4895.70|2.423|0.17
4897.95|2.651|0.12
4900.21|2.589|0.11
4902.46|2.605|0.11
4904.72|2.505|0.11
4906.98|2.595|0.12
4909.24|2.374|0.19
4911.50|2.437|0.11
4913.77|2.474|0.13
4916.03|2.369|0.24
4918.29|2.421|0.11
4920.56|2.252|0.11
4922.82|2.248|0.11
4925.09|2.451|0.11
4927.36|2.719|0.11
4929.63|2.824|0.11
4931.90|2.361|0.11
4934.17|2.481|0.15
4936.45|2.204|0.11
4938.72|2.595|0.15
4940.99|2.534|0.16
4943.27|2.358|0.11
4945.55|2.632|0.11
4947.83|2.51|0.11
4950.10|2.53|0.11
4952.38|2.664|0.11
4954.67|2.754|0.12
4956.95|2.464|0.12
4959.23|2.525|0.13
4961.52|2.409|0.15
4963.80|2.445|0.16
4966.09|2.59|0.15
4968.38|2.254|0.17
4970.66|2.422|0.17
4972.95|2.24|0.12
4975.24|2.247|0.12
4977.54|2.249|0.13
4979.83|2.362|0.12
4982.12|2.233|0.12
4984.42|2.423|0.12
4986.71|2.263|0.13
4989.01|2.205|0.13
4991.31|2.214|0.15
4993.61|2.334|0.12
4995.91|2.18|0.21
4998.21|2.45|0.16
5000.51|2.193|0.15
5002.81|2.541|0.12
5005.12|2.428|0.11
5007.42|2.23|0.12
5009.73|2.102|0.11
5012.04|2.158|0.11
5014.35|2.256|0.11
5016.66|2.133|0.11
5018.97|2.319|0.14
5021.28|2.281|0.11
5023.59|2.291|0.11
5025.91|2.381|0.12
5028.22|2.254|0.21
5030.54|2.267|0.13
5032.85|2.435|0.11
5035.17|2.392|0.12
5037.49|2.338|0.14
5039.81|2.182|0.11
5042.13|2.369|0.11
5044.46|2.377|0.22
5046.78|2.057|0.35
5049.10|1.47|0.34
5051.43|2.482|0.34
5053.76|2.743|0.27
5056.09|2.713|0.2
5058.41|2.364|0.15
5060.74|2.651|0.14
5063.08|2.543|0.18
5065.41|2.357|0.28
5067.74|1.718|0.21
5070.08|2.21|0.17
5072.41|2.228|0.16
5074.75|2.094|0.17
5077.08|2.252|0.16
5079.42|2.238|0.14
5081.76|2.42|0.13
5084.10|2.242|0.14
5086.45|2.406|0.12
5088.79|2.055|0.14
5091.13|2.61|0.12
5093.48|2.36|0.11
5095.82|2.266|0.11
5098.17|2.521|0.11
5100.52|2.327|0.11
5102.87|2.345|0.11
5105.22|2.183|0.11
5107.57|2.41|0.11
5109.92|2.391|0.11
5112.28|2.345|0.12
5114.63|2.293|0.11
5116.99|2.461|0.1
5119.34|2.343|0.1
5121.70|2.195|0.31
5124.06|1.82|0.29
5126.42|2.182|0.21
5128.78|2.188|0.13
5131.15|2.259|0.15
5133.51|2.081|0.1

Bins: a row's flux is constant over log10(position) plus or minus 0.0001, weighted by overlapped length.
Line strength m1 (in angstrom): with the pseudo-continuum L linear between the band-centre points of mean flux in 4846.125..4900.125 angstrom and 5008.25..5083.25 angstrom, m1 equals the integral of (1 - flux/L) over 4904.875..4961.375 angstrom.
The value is -4.84 angstrom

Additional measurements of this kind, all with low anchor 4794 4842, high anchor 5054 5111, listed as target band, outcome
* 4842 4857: 0.23 angstrom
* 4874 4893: 1.63 angstrom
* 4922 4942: -0.56 angstrom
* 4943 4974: -1.01 angstrom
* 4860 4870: 1.25 angstrom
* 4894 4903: -0.44 angstrom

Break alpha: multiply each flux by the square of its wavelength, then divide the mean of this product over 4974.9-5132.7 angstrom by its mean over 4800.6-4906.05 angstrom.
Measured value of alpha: 1.0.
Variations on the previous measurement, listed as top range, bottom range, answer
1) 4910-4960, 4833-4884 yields 1.12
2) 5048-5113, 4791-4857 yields 1.04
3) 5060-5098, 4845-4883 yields 1.11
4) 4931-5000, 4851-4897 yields 1.10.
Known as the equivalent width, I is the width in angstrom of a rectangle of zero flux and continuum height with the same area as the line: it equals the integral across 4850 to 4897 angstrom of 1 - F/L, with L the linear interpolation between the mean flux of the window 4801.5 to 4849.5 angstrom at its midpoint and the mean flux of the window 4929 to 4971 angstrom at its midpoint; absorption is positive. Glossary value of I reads 4.4 angstrom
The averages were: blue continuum 2.48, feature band 2.26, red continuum 2.5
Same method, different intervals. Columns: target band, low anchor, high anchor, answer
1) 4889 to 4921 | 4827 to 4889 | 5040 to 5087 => -2.4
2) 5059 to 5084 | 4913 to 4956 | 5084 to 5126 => 0.8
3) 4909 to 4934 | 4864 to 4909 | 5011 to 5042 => -1.4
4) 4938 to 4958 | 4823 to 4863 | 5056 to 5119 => -1.5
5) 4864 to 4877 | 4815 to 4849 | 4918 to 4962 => 2.2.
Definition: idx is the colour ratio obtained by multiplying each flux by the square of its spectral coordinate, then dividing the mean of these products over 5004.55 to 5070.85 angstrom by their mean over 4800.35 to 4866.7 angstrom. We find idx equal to 1.02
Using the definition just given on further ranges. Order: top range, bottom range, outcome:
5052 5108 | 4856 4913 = 1.09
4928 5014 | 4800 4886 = 1.06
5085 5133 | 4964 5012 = 1.04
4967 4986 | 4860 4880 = 1.13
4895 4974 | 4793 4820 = 1.04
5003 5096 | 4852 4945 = 1.03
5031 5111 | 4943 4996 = 1.00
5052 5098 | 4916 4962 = 0.99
